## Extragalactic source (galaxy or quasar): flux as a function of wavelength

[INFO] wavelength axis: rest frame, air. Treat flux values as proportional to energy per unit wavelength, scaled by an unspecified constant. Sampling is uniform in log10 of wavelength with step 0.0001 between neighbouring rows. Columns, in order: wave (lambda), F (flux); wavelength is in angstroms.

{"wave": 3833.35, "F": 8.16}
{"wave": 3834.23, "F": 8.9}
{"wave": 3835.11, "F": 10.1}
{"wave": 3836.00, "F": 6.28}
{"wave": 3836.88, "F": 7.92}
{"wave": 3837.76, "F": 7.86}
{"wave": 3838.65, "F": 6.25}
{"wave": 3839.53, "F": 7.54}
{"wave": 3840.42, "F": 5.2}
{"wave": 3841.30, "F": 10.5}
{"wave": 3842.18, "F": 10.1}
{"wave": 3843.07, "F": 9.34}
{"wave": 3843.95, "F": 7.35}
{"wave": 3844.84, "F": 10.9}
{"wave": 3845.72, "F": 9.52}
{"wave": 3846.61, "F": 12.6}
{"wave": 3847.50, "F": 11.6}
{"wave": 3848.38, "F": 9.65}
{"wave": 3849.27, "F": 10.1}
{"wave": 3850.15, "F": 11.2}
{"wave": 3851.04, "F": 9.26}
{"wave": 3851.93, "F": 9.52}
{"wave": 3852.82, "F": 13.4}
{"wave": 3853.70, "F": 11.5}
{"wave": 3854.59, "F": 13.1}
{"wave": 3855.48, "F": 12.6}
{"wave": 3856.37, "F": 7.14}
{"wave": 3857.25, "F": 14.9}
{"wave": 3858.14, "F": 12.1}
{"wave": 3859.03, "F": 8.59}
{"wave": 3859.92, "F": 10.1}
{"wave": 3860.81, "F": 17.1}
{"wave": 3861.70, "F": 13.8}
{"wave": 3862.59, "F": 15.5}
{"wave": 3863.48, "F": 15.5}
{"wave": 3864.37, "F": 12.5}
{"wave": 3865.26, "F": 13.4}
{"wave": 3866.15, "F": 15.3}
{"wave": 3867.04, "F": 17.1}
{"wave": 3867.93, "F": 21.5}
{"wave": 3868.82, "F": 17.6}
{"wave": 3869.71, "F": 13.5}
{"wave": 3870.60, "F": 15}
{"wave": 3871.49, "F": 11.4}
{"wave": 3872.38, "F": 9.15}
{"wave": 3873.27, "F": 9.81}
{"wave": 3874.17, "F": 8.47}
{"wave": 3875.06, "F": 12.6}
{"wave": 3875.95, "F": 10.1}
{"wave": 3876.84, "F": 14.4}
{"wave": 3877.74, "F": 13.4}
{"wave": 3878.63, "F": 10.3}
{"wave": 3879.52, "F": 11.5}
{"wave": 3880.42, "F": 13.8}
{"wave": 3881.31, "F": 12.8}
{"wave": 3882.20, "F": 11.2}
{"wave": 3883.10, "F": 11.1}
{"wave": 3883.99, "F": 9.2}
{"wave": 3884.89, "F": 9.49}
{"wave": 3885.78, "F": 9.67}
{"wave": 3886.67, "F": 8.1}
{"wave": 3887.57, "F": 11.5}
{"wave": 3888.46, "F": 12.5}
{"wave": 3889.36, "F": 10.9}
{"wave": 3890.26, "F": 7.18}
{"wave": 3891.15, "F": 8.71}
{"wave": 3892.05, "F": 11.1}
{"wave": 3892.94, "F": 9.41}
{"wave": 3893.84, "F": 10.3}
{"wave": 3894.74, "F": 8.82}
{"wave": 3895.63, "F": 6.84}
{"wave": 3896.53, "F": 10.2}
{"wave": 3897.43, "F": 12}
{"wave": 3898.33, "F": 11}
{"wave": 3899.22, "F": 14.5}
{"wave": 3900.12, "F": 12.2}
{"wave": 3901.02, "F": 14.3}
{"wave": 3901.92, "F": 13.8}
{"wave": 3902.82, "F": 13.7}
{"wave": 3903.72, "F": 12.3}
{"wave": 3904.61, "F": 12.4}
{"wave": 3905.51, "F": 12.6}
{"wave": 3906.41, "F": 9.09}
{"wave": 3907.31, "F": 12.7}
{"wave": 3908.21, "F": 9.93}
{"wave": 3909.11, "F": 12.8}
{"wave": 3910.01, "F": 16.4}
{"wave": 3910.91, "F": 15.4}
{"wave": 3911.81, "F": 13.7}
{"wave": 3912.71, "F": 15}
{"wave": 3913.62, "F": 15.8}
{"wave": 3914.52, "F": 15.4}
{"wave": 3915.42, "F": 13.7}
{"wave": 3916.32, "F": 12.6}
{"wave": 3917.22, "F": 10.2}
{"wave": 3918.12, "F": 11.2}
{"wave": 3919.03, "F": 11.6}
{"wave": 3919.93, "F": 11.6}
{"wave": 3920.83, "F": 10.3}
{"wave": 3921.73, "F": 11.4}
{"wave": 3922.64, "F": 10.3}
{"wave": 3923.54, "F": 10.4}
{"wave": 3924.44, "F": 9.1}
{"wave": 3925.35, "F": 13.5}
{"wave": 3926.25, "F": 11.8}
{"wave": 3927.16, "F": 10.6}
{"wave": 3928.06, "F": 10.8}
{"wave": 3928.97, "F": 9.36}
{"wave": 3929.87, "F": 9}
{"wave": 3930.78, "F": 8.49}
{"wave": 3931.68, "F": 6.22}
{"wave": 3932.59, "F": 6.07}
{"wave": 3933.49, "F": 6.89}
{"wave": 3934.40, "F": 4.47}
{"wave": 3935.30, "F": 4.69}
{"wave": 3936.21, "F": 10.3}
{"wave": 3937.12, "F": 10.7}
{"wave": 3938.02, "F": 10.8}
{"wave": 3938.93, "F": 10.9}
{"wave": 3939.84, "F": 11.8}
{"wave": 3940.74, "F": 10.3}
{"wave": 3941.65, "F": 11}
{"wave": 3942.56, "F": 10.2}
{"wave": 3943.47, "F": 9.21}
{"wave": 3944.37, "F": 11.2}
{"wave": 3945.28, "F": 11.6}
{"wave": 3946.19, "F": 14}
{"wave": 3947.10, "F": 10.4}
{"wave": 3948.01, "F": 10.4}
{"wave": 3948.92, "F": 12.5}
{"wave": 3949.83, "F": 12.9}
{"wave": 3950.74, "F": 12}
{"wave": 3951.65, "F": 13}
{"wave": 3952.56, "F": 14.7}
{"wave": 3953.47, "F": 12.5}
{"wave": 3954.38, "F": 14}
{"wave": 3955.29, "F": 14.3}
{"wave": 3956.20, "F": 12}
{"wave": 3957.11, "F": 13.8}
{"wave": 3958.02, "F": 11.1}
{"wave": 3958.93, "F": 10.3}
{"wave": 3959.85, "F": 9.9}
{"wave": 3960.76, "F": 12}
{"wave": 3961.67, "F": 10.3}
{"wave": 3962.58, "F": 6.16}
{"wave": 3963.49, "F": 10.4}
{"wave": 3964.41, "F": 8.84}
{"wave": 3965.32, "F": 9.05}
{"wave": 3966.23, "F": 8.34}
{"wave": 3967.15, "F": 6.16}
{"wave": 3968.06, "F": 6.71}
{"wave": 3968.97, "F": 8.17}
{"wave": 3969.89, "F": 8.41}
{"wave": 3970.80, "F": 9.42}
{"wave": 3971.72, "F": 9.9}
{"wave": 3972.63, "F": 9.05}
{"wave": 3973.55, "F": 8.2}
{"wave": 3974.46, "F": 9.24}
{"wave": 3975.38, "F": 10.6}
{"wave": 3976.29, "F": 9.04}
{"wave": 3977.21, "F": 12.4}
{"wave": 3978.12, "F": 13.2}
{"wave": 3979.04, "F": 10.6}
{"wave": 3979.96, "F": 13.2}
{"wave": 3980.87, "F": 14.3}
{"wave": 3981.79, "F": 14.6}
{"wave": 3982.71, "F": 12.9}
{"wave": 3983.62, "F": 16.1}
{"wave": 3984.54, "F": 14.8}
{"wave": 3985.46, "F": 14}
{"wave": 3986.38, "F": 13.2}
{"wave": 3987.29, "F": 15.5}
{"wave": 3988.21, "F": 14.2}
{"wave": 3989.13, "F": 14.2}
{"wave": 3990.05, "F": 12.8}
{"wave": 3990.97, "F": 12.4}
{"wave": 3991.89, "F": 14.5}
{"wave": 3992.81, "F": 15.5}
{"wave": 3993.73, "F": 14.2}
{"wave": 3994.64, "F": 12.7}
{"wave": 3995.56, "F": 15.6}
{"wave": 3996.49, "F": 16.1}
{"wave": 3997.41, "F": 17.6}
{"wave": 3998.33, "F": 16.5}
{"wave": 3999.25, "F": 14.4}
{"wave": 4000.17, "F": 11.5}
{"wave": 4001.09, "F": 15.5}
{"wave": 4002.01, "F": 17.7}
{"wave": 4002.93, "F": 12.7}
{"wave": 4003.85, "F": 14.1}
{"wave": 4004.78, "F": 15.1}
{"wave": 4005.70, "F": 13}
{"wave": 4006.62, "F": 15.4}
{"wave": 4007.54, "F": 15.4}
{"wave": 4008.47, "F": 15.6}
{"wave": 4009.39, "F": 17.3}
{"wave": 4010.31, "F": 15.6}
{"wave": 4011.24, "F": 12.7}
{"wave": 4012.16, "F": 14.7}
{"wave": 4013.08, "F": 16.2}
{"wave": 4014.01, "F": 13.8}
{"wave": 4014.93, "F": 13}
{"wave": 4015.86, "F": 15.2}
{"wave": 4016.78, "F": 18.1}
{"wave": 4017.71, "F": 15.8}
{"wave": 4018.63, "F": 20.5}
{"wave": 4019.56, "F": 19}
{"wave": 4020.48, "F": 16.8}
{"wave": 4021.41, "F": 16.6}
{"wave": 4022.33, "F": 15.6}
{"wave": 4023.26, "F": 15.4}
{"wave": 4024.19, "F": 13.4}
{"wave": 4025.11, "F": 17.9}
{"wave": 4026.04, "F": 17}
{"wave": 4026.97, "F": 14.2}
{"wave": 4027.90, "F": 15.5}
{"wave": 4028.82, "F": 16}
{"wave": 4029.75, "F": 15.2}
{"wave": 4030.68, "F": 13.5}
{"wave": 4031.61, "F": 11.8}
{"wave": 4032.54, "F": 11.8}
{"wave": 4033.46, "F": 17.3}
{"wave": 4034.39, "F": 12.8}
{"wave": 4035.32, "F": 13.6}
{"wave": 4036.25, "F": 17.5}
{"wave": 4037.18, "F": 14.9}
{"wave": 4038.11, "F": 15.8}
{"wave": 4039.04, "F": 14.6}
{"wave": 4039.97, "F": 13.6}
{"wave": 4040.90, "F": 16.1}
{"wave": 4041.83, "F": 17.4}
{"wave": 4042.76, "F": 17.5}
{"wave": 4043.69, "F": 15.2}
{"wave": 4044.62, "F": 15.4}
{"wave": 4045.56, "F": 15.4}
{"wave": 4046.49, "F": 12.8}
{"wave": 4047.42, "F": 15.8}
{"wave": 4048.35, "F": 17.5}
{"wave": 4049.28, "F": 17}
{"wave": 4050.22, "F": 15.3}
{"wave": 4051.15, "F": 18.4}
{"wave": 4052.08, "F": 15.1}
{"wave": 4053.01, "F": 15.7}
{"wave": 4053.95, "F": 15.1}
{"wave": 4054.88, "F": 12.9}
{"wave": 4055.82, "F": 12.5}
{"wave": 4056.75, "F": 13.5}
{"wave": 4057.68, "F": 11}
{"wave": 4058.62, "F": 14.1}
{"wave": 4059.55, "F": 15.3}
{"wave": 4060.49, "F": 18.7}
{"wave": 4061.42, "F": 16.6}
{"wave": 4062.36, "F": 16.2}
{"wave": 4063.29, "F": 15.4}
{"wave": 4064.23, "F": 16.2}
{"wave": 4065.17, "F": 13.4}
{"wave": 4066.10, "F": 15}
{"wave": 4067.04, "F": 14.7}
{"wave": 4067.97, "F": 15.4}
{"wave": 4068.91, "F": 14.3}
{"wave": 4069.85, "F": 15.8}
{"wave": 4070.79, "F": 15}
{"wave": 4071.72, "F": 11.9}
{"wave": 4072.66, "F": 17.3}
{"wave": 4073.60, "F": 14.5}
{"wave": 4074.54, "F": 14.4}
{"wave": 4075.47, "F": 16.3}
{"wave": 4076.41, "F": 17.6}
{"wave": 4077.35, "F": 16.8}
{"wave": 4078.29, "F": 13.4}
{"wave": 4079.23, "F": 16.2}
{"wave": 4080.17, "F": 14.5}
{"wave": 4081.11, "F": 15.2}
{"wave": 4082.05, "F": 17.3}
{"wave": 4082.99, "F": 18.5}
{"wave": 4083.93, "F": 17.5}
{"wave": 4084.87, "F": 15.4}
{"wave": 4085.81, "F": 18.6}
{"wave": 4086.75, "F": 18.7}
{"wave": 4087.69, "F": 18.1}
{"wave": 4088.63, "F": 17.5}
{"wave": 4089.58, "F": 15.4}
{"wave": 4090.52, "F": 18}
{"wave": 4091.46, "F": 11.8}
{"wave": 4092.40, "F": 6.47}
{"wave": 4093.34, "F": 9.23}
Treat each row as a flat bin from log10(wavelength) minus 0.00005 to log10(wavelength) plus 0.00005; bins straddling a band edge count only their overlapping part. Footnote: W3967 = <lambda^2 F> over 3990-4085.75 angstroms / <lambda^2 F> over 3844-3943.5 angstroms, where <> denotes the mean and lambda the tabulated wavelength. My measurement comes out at 1.4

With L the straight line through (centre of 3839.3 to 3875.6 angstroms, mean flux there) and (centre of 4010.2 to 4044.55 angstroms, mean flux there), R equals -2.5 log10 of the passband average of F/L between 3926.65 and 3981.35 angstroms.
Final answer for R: 0.33 mag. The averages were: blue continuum 11.9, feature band 10.3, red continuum 15.4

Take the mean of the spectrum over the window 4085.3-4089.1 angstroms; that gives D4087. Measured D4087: 18.2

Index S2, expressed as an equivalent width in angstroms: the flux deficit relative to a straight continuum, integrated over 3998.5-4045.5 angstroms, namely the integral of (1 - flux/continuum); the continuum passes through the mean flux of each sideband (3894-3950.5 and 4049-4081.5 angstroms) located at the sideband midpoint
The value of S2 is -4.6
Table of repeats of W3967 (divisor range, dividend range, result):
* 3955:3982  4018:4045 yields 1.57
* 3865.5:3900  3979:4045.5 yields 1.38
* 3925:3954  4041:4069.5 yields 1.56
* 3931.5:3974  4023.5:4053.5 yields 1.58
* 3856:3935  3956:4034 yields 1.21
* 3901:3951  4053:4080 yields 1.44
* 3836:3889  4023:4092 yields 1.49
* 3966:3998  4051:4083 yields 1.29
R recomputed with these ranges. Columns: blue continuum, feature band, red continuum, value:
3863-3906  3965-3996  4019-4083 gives 0.17 mag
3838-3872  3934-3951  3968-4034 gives 0.25 mag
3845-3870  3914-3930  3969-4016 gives 0.16 mag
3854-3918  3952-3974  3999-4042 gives 0.34 mag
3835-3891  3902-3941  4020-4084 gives 0.13 mag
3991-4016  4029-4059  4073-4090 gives 0.06 mag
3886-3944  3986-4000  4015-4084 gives -0.08 mag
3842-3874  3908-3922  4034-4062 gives 0.01 mag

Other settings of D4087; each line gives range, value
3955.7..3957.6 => 12.9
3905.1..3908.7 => 11.1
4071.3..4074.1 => 14.6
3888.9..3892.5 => 9.48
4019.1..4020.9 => 18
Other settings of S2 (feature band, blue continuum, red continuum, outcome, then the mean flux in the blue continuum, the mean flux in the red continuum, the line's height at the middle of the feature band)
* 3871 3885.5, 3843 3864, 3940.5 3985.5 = 0.4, 11.6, 11.1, 11.5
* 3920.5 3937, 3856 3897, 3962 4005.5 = 4.1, 11.8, 12.3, 12.1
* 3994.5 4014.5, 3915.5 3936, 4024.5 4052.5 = -2.0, 9.65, 15.4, 13.7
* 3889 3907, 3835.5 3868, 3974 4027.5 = 1.7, 11.2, 14.6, 12.3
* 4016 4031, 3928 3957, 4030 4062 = -2.4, 10.6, 15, 14.1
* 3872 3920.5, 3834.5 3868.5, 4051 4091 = 2.2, 11.3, 15.6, 12.2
